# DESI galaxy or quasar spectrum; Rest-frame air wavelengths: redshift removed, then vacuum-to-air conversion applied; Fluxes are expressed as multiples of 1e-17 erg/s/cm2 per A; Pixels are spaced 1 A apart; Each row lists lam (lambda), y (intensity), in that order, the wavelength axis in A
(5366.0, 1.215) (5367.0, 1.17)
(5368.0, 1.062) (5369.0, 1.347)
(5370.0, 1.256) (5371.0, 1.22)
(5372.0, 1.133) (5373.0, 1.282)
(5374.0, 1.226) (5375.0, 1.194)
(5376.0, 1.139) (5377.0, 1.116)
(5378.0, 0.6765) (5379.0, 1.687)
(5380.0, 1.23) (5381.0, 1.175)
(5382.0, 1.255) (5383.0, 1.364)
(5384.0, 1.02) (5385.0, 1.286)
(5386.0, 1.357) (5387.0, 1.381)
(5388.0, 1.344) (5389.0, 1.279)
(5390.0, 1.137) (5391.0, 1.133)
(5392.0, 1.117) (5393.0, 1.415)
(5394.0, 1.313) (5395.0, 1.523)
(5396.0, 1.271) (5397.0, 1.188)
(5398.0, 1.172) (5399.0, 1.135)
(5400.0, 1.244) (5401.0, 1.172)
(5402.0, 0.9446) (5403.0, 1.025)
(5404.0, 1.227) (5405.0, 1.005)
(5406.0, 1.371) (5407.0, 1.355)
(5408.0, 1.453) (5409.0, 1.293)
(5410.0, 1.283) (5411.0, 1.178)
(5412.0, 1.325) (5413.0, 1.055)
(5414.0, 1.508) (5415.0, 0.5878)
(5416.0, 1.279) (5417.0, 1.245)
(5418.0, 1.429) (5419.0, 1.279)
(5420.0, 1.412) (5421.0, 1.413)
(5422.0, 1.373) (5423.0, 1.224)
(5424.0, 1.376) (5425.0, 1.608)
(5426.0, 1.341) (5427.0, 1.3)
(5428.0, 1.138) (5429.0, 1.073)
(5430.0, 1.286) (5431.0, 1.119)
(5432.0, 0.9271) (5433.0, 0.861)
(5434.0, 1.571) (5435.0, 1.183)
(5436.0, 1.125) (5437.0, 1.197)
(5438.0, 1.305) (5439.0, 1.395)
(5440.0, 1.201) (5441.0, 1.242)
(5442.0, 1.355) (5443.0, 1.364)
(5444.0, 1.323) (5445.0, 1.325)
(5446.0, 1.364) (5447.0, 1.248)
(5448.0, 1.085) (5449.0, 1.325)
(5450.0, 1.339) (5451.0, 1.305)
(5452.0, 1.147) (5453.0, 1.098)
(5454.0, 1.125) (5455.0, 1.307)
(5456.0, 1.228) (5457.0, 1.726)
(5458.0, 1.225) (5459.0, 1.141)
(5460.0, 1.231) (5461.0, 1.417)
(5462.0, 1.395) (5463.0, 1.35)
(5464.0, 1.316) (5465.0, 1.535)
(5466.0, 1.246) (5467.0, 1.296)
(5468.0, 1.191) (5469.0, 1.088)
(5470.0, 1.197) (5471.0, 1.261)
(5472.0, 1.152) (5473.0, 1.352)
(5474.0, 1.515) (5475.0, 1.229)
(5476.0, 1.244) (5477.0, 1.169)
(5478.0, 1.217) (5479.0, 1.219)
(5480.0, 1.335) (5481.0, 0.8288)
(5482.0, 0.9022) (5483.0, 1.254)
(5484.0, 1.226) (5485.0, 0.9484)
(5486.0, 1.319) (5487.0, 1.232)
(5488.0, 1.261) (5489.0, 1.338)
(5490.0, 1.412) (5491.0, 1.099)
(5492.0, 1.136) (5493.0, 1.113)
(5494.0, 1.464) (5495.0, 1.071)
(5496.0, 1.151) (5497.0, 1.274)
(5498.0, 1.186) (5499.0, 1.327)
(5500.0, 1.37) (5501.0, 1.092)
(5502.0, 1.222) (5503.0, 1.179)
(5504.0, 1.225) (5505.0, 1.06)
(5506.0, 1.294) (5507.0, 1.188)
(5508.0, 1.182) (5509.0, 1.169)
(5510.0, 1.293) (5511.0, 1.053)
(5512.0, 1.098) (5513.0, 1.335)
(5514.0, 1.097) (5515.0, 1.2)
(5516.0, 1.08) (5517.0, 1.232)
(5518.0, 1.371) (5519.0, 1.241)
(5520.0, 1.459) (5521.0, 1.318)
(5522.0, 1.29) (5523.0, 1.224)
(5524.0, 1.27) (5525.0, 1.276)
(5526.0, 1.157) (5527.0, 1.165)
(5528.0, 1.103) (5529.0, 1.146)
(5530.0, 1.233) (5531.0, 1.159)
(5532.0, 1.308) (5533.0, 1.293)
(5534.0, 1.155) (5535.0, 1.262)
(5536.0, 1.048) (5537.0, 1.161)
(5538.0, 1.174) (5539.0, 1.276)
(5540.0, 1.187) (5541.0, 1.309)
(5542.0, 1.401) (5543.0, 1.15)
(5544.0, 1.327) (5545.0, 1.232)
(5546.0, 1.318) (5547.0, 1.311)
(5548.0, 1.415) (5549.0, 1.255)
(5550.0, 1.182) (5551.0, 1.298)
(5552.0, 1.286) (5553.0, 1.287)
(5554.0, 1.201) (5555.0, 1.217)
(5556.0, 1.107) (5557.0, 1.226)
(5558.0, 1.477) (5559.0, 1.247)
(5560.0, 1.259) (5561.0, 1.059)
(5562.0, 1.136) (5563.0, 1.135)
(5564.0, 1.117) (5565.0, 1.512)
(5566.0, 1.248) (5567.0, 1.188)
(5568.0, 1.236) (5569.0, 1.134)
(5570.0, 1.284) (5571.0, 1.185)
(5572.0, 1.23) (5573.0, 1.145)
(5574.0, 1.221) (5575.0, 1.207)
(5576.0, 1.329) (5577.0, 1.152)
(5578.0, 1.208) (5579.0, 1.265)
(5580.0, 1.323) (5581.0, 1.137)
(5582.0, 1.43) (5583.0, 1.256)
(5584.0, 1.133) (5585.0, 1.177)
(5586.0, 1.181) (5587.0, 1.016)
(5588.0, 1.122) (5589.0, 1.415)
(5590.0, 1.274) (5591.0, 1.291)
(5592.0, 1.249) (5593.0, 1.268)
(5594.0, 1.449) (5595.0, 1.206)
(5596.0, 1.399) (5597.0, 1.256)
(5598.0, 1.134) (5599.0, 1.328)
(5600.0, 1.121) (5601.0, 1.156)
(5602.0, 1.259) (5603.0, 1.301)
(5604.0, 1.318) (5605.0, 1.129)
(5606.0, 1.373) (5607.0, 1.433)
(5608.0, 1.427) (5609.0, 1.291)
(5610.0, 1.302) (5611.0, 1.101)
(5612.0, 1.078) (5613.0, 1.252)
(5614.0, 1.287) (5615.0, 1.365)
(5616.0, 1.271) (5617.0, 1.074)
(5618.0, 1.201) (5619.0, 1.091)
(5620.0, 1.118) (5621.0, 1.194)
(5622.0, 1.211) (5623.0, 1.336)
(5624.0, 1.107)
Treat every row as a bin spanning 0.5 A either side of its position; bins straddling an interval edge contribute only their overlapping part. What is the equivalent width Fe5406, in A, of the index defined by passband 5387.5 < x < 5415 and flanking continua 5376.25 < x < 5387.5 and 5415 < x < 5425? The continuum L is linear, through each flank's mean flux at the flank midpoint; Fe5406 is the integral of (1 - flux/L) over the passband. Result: 0.9 A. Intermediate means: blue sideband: 1.23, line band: 1.23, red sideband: 1.31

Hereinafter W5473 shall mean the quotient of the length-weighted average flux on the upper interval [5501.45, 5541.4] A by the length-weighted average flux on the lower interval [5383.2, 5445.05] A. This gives 0.97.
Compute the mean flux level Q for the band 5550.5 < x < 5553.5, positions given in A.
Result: 1.29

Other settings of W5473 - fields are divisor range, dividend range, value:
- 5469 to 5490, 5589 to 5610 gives 1.06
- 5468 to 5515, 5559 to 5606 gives 1.02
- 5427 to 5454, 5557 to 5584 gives 1.01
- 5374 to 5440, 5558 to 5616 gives 1.01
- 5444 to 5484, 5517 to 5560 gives 1.00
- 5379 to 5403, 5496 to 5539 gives 0.98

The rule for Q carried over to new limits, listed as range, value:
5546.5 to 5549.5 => 1.33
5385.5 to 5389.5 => 1.34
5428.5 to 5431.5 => 1.16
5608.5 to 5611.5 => 1.23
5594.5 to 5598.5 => 1.25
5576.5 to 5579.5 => 1.21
